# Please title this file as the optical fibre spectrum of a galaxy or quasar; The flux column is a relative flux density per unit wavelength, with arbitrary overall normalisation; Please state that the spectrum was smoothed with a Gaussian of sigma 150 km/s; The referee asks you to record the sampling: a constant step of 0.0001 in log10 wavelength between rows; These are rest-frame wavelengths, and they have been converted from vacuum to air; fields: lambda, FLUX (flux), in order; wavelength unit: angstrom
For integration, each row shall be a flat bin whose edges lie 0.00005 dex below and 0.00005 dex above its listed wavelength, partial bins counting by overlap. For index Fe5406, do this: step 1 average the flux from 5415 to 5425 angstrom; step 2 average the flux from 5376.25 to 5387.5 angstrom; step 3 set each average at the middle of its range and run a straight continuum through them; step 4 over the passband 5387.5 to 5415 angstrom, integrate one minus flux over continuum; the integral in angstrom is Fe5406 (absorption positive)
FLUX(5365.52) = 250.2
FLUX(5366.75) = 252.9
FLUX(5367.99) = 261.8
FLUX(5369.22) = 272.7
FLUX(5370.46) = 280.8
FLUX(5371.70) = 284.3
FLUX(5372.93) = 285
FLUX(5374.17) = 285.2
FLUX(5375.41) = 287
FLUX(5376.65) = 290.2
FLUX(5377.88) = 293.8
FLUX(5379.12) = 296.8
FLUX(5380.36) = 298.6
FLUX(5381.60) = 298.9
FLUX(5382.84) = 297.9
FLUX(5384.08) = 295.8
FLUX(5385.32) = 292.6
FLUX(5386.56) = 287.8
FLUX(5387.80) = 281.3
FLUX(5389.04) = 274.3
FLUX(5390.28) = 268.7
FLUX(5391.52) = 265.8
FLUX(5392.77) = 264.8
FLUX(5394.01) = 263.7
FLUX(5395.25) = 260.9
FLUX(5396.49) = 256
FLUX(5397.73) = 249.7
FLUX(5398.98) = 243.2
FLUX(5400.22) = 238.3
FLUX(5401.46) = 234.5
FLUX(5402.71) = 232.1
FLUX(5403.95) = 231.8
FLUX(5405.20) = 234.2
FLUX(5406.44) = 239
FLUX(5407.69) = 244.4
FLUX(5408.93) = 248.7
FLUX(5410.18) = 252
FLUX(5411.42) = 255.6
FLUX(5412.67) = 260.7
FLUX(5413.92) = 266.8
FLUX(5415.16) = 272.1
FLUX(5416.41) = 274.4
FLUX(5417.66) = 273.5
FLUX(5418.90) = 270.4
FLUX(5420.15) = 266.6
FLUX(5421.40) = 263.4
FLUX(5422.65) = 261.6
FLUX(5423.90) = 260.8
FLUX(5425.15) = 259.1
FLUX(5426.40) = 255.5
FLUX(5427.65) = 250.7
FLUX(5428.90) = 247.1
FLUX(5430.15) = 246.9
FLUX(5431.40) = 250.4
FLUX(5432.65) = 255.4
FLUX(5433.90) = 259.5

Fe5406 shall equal 2.7 angstrom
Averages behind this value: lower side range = 295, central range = 253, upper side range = 267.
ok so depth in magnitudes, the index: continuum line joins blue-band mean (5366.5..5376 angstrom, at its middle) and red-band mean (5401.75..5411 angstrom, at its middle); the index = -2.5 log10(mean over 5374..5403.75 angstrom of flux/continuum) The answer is -0.055 mag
